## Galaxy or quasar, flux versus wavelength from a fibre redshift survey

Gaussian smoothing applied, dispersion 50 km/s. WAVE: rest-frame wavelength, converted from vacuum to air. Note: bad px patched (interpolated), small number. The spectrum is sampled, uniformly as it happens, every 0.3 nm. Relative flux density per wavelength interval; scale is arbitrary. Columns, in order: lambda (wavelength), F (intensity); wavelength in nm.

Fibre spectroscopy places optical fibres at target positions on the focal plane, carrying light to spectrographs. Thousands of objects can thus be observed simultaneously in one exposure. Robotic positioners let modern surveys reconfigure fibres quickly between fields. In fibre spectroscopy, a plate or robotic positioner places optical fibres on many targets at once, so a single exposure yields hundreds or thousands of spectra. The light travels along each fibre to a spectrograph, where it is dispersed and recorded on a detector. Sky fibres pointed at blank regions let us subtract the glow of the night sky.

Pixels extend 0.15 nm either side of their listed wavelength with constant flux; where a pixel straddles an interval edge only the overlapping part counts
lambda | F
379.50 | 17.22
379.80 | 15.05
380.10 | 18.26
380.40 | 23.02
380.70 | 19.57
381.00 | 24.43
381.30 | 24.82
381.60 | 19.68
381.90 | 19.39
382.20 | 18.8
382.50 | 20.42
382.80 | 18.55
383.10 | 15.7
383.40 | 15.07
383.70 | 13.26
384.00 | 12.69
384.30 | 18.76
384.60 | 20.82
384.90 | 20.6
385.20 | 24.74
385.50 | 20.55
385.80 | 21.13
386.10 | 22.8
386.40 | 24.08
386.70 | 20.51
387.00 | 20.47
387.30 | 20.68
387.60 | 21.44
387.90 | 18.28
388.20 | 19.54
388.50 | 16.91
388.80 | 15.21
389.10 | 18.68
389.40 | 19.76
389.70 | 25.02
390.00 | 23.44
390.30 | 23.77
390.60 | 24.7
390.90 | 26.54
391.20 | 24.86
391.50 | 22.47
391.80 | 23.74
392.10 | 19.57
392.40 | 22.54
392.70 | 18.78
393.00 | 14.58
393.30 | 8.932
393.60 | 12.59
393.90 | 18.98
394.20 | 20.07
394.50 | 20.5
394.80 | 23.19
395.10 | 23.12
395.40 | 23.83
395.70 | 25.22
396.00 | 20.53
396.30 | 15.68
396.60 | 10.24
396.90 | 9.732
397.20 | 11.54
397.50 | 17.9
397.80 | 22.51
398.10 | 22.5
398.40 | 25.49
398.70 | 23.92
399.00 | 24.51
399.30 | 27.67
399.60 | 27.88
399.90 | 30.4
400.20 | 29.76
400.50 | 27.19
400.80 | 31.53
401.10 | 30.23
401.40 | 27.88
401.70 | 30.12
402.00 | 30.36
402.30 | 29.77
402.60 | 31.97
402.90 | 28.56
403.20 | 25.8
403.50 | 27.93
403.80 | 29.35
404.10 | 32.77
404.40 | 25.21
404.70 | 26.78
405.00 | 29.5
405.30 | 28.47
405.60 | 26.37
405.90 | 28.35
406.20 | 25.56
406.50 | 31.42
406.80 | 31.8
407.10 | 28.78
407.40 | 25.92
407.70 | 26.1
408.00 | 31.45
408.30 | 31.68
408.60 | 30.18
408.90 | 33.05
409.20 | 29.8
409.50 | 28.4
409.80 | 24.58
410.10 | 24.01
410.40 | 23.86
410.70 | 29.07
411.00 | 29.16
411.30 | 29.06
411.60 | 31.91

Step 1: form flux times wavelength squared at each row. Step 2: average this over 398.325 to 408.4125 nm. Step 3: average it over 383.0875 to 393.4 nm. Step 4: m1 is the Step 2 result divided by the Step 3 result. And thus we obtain 1.5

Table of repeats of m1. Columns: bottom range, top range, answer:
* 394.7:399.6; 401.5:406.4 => 1.43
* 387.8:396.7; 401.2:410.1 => 1.53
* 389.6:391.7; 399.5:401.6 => 1.26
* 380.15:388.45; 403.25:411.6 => 1.61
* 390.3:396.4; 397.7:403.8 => 1.40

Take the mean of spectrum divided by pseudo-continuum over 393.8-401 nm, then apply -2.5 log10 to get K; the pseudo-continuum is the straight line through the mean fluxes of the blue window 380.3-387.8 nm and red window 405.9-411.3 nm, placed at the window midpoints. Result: 0.112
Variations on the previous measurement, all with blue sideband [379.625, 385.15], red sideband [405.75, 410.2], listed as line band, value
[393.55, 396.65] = 0.19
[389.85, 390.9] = -0.11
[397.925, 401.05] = -0.07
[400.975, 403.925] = -0.10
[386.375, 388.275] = 0.01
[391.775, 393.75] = 0.33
